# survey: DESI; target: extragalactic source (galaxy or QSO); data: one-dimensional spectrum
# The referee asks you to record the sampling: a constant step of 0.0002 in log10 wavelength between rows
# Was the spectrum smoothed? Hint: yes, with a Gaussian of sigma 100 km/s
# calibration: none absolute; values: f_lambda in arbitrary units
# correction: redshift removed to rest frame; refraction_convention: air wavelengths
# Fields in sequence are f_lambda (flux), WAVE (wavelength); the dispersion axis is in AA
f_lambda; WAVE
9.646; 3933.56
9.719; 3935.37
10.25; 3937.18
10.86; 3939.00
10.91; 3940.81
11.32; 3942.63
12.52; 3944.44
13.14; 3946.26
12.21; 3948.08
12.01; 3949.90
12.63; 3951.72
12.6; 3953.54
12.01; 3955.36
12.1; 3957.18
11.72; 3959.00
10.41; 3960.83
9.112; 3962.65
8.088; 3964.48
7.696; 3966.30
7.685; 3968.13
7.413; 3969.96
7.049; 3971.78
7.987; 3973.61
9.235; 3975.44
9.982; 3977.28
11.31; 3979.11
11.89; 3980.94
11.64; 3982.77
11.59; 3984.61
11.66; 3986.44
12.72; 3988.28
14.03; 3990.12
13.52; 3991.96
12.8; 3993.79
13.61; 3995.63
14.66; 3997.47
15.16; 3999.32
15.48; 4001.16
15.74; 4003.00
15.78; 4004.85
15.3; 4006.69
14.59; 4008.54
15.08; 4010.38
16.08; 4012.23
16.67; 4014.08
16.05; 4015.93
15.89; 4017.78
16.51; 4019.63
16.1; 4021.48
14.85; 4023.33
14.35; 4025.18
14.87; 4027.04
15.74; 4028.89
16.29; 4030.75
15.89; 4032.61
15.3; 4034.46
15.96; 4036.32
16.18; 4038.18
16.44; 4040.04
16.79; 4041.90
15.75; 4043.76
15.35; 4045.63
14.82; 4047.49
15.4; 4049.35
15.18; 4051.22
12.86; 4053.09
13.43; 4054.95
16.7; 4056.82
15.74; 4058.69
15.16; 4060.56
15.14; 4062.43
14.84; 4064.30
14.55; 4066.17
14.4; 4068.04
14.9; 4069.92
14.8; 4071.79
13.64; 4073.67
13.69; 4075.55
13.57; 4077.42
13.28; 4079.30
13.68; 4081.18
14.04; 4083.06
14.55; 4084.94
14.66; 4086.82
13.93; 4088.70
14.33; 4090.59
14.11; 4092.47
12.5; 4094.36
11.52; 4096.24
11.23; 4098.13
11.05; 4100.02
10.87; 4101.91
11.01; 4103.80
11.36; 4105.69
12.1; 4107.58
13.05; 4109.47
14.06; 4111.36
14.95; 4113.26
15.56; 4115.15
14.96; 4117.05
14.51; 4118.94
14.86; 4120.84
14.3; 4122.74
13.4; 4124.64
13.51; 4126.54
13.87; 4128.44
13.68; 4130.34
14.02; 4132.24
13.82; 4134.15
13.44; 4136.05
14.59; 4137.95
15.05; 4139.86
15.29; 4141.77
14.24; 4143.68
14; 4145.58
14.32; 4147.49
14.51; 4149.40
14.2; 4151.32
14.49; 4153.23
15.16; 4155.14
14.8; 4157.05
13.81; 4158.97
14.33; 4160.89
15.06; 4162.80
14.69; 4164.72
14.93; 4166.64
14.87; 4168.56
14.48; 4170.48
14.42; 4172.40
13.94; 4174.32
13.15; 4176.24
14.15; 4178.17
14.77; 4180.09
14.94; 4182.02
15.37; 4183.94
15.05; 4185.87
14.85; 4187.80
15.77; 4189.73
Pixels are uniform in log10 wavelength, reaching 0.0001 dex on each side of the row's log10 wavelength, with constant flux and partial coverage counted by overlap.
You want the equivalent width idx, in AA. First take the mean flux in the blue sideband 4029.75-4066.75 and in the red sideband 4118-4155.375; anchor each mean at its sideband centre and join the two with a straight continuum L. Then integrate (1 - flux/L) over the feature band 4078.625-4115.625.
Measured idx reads 4.27 AA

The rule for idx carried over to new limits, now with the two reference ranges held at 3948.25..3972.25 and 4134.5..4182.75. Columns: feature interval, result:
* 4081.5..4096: -1.1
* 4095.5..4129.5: 0.9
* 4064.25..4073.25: -1.5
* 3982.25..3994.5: -2.1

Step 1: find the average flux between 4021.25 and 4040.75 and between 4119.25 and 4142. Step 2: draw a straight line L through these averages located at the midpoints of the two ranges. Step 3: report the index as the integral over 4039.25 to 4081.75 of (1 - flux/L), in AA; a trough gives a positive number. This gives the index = 1.1 AA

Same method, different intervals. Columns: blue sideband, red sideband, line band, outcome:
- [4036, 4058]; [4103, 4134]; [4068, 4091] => 0.8 AA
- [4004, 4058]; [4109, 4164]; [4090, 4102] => 2.1 AA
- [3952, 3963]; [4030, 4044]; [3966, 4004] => 4.5 AA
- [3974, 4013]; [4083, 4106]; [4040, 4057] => -2.8 AA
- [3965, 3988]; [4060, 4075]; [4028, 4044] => -3.9 AA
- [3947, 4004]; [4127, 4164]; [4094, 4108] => 2.3 AA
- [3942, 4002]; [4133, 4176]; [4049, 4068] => -3.0 AA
